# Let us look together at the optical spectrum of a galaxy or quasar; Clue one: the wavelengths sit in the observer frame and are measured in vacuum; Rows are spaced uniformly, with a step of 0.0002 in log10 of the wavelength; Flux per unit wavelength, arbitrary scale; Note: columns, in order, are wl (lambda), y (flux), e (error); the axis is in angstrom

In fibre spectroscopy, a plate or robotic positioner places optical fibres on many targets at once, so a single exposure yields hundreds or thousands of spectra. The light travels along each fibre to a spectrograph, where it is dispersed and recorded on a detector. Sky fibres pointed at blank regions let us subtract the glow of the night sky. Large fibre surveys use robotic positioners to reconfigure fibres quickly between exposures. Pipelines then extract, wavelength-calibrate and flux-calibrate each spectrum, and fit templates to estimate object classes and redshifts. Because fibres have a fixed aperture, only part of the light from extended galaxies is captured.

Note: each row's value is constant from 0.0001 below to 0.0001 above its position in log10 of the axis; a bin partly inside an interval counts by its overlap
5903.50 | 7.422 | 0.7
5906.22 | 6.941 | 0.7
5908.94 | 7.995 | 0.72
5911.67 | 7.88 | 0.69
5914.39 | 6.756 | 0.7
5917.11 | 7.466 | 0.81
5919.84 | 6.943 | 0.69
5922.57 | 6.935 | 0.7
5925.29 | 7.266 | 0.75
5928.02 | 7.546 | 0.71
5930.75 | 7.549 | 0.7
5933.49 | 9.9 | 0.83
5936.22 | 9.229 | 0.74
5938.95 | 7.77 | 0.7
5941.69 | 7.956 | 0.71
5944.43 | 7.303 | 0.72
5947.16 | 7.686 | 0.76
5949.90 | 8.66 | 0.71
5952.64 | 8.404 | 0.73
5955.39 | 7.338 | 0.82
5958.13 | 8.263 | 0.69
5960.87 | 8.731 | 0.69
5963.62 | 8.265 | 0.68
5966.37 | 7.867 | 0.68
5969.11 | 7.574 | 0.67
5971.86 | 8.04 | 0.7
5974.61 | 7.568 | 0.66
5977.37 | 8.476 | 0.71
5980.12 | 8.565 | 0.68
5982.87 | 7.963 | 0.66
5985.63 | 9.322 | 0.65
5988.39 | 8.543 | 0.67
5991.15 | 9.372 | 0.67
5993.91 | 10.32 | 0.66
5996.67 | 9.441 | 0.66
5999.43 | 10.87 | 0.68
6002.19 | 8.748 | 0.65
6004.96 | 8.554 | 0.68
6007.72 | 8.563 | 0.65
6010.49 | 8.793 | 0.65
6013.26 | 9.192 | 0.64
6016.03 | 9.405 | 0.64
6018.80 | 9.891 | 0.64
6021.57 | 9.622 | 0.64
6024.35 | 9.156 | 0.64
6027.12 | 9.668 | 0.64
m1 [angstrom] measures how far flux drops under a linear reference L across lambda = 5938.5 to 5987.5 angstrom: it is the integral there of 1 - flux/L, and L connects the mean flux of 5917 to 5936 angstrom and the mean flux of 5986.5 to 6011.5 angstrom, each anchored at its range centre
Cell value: 2.3 angstrom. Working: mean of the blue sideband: 7.76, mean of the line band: 8.11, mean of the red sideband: 9.25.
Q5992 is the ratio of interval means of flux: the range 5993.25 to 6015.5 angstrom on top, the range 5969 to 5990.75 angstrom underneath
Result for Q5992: 1.11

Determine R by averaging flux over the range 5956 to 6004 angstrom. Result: 8.68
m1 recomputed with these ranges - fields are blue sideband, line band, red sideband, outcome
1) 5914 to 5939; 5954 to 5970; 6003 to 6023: 0.6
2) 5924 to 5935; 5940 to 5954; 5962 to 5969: 0.1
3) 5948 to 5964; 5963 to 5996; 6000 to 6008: 0.2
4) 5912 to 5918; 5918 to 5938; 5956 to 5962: -0.9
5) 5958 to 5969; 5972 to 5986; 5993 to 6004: 1.0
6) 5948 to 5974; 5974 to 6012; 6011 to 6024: -0.4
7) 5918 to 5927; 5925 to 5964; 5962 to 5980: -3.3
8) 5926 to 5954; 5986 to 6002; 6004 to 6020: -1.4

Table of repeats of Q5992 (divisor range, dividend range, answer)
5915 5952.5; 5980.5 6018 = 1.16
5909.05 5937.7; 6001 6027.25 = 1.18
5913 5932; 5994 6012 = 1.28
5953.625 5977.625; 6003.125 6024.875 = 1.14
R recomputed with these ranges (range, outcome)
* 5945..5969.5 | 8.09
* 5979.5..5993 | 8.82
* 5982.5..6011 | 9.19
